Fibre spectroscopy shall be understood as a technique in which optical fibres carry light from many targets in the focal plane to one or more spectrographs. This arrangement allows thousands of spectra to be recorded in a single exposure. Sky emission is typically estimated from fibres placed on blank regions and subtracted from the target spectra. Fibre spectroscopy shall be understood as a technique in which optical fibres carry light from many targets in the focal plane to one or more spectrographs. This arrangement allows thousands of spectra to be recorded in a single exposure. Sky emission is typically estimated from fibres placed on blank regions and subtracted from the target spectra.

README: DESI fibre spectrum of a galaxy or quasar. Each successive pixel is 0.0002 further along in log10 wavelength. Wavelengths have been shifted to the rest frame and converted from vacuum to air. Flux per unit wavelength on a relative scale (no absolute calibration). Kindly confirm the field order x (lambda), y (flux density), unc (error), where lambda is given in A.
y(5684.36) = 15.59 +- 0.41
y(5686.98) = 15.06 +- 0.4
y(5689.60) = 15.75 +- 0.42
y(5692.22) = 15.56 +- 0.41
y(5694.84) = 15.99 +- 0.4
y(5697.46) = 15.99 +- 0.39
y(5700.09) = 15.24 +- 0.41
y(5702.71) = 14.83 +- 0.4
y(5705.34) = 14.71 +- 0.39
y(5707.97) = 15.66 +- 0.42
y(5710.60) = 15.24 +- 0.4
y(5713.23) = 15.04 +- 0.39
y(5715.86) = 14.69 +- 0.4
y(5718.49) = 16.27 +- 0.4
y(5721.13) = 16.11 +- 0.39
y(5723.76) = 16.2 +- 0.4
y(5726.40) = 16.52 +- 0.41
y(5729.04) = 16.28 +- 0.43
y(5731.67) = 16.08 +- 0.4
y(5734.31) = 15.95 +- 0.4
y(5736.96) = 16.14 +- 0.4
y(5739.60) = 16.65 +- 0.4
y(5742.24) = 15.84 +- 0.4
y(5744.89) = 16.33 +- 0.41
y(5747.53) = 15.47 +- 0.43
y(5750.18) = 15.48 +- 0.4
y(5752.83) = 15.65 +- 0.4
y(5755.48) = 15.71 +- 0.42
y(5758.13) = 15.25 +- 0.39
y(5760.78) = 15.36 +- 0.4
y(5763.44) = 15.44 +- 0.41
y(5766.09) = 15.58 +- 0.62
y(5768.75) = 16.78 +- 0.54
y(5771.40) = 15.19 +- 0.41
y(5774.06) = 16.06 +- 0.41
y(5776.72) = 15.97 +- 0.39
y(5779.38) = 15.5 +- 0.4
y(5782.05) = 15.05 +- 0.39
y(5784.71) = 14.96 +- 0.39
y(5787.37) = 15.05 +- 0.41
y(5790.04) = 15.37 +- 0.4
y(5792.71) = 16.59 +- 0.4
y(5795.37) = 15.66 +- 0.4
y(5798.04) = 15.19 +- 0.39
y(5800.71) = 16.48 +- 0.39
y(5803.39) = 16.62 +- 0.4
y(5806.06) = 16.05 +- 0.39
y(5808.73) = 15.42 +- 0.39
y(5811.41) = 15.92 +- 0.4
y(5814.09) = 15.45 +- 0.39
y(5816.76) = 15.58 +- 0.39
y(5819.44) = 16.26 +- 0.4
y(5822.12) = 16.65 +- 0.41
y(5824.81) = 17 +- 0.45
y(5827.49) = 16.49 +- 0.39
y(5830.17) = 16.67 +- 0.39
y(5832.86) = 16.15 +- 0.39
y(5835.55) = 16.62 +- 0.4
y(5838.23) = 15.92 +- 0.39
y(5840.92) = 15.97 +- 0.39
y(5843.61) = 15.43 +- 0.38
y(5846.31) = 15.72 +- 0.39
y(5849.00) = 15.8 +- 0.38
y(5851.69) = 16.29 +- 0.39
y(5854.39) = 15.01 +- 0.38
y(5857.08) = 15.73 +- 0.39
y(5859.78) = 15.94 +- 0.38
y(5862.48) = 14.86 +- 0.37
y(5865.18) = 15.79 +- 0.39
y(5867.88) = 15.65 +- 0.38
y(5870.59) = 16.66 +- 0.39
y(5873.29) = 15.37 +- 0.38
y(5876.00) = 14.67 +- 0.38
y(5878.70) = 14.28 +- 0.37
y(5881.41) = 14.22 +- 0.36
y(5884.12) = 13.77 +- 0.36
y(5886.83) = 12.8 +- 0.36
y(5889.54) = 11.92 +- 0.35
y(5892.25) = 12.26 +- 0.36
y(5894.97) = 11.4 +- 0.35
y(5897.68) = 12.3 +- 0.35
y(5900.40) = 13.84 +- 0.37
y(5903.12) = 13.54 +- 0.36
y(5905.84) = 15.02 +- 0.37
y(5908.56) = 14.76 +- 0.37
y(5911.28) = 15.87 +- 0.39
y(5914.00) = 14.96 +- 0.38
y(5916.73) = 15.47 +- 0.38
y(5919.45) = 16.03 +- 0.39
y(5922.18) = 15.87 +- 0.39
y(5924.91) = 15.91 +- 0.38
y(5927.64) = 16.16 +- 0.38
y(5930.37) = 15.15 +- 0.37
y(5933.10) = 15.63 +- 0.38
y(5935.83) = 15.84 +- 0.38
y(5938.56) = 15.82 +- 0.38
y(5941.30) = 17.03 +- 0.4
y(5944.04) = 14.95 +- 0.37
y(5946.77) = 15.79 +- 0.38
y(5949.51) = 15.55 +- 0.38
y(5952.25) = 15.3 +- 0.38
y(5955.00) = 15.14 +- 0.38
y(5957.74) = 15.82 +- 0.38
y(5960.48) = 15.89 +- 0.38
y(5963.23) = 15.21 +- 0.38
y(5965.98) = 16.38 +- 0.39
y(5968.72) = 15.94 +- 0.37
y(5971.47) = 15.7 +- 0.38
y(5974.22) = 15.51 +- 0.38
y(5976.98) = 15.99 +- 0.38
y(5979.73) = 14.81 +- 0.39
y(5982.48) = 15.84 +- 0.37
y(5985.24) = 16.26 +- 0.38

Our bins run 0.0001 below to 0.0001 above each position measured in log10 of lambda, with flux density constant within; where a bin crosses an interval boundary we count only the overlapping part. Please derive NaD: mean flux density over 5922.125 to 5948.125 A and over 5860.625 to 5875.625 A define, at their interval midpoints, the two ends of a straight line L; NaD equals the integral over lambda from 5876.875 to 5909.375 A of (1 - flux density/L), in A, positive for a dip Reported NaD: 4.86 A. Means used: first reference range 15.6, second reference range 15.8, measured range 13.3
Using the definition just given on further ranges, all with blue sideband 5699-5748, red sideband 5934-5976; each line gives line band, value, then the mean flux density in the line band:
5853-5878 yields 0.4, 15.5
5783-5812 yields 0.0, 15.7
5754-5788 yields 0.5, 15.5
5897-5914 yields 1.5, 14.4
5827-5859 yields -0.5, 16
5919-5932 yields -0.1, 15.8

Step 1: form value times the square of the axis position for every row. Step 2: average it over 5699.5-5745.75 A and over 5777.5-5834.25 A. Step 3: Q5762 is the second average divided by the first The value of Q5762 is 1.0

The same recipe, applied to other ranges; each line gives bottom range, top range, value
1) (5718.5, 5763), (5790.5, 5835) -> 1.04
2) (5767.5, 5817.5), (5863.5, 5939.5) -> 0.97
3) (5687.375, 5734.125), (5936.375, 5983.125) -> 1.09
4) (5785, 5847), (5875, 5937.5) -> 0.93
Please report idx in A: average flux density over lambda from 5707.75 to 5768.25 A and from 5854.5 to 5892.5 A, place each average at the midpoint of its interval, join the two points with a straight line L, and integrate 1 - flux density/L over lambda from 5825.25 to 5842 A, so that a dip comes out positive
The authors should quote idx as -1.5 A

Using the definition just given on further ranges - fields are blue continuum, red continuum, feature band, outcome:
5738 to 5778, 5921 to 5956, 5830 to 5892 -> 2.2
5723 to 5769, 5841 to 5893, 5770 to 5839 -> -2.3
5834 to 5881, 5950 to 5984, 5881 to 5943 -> 4.0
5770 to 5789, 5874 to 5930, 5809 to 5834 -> -2.0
